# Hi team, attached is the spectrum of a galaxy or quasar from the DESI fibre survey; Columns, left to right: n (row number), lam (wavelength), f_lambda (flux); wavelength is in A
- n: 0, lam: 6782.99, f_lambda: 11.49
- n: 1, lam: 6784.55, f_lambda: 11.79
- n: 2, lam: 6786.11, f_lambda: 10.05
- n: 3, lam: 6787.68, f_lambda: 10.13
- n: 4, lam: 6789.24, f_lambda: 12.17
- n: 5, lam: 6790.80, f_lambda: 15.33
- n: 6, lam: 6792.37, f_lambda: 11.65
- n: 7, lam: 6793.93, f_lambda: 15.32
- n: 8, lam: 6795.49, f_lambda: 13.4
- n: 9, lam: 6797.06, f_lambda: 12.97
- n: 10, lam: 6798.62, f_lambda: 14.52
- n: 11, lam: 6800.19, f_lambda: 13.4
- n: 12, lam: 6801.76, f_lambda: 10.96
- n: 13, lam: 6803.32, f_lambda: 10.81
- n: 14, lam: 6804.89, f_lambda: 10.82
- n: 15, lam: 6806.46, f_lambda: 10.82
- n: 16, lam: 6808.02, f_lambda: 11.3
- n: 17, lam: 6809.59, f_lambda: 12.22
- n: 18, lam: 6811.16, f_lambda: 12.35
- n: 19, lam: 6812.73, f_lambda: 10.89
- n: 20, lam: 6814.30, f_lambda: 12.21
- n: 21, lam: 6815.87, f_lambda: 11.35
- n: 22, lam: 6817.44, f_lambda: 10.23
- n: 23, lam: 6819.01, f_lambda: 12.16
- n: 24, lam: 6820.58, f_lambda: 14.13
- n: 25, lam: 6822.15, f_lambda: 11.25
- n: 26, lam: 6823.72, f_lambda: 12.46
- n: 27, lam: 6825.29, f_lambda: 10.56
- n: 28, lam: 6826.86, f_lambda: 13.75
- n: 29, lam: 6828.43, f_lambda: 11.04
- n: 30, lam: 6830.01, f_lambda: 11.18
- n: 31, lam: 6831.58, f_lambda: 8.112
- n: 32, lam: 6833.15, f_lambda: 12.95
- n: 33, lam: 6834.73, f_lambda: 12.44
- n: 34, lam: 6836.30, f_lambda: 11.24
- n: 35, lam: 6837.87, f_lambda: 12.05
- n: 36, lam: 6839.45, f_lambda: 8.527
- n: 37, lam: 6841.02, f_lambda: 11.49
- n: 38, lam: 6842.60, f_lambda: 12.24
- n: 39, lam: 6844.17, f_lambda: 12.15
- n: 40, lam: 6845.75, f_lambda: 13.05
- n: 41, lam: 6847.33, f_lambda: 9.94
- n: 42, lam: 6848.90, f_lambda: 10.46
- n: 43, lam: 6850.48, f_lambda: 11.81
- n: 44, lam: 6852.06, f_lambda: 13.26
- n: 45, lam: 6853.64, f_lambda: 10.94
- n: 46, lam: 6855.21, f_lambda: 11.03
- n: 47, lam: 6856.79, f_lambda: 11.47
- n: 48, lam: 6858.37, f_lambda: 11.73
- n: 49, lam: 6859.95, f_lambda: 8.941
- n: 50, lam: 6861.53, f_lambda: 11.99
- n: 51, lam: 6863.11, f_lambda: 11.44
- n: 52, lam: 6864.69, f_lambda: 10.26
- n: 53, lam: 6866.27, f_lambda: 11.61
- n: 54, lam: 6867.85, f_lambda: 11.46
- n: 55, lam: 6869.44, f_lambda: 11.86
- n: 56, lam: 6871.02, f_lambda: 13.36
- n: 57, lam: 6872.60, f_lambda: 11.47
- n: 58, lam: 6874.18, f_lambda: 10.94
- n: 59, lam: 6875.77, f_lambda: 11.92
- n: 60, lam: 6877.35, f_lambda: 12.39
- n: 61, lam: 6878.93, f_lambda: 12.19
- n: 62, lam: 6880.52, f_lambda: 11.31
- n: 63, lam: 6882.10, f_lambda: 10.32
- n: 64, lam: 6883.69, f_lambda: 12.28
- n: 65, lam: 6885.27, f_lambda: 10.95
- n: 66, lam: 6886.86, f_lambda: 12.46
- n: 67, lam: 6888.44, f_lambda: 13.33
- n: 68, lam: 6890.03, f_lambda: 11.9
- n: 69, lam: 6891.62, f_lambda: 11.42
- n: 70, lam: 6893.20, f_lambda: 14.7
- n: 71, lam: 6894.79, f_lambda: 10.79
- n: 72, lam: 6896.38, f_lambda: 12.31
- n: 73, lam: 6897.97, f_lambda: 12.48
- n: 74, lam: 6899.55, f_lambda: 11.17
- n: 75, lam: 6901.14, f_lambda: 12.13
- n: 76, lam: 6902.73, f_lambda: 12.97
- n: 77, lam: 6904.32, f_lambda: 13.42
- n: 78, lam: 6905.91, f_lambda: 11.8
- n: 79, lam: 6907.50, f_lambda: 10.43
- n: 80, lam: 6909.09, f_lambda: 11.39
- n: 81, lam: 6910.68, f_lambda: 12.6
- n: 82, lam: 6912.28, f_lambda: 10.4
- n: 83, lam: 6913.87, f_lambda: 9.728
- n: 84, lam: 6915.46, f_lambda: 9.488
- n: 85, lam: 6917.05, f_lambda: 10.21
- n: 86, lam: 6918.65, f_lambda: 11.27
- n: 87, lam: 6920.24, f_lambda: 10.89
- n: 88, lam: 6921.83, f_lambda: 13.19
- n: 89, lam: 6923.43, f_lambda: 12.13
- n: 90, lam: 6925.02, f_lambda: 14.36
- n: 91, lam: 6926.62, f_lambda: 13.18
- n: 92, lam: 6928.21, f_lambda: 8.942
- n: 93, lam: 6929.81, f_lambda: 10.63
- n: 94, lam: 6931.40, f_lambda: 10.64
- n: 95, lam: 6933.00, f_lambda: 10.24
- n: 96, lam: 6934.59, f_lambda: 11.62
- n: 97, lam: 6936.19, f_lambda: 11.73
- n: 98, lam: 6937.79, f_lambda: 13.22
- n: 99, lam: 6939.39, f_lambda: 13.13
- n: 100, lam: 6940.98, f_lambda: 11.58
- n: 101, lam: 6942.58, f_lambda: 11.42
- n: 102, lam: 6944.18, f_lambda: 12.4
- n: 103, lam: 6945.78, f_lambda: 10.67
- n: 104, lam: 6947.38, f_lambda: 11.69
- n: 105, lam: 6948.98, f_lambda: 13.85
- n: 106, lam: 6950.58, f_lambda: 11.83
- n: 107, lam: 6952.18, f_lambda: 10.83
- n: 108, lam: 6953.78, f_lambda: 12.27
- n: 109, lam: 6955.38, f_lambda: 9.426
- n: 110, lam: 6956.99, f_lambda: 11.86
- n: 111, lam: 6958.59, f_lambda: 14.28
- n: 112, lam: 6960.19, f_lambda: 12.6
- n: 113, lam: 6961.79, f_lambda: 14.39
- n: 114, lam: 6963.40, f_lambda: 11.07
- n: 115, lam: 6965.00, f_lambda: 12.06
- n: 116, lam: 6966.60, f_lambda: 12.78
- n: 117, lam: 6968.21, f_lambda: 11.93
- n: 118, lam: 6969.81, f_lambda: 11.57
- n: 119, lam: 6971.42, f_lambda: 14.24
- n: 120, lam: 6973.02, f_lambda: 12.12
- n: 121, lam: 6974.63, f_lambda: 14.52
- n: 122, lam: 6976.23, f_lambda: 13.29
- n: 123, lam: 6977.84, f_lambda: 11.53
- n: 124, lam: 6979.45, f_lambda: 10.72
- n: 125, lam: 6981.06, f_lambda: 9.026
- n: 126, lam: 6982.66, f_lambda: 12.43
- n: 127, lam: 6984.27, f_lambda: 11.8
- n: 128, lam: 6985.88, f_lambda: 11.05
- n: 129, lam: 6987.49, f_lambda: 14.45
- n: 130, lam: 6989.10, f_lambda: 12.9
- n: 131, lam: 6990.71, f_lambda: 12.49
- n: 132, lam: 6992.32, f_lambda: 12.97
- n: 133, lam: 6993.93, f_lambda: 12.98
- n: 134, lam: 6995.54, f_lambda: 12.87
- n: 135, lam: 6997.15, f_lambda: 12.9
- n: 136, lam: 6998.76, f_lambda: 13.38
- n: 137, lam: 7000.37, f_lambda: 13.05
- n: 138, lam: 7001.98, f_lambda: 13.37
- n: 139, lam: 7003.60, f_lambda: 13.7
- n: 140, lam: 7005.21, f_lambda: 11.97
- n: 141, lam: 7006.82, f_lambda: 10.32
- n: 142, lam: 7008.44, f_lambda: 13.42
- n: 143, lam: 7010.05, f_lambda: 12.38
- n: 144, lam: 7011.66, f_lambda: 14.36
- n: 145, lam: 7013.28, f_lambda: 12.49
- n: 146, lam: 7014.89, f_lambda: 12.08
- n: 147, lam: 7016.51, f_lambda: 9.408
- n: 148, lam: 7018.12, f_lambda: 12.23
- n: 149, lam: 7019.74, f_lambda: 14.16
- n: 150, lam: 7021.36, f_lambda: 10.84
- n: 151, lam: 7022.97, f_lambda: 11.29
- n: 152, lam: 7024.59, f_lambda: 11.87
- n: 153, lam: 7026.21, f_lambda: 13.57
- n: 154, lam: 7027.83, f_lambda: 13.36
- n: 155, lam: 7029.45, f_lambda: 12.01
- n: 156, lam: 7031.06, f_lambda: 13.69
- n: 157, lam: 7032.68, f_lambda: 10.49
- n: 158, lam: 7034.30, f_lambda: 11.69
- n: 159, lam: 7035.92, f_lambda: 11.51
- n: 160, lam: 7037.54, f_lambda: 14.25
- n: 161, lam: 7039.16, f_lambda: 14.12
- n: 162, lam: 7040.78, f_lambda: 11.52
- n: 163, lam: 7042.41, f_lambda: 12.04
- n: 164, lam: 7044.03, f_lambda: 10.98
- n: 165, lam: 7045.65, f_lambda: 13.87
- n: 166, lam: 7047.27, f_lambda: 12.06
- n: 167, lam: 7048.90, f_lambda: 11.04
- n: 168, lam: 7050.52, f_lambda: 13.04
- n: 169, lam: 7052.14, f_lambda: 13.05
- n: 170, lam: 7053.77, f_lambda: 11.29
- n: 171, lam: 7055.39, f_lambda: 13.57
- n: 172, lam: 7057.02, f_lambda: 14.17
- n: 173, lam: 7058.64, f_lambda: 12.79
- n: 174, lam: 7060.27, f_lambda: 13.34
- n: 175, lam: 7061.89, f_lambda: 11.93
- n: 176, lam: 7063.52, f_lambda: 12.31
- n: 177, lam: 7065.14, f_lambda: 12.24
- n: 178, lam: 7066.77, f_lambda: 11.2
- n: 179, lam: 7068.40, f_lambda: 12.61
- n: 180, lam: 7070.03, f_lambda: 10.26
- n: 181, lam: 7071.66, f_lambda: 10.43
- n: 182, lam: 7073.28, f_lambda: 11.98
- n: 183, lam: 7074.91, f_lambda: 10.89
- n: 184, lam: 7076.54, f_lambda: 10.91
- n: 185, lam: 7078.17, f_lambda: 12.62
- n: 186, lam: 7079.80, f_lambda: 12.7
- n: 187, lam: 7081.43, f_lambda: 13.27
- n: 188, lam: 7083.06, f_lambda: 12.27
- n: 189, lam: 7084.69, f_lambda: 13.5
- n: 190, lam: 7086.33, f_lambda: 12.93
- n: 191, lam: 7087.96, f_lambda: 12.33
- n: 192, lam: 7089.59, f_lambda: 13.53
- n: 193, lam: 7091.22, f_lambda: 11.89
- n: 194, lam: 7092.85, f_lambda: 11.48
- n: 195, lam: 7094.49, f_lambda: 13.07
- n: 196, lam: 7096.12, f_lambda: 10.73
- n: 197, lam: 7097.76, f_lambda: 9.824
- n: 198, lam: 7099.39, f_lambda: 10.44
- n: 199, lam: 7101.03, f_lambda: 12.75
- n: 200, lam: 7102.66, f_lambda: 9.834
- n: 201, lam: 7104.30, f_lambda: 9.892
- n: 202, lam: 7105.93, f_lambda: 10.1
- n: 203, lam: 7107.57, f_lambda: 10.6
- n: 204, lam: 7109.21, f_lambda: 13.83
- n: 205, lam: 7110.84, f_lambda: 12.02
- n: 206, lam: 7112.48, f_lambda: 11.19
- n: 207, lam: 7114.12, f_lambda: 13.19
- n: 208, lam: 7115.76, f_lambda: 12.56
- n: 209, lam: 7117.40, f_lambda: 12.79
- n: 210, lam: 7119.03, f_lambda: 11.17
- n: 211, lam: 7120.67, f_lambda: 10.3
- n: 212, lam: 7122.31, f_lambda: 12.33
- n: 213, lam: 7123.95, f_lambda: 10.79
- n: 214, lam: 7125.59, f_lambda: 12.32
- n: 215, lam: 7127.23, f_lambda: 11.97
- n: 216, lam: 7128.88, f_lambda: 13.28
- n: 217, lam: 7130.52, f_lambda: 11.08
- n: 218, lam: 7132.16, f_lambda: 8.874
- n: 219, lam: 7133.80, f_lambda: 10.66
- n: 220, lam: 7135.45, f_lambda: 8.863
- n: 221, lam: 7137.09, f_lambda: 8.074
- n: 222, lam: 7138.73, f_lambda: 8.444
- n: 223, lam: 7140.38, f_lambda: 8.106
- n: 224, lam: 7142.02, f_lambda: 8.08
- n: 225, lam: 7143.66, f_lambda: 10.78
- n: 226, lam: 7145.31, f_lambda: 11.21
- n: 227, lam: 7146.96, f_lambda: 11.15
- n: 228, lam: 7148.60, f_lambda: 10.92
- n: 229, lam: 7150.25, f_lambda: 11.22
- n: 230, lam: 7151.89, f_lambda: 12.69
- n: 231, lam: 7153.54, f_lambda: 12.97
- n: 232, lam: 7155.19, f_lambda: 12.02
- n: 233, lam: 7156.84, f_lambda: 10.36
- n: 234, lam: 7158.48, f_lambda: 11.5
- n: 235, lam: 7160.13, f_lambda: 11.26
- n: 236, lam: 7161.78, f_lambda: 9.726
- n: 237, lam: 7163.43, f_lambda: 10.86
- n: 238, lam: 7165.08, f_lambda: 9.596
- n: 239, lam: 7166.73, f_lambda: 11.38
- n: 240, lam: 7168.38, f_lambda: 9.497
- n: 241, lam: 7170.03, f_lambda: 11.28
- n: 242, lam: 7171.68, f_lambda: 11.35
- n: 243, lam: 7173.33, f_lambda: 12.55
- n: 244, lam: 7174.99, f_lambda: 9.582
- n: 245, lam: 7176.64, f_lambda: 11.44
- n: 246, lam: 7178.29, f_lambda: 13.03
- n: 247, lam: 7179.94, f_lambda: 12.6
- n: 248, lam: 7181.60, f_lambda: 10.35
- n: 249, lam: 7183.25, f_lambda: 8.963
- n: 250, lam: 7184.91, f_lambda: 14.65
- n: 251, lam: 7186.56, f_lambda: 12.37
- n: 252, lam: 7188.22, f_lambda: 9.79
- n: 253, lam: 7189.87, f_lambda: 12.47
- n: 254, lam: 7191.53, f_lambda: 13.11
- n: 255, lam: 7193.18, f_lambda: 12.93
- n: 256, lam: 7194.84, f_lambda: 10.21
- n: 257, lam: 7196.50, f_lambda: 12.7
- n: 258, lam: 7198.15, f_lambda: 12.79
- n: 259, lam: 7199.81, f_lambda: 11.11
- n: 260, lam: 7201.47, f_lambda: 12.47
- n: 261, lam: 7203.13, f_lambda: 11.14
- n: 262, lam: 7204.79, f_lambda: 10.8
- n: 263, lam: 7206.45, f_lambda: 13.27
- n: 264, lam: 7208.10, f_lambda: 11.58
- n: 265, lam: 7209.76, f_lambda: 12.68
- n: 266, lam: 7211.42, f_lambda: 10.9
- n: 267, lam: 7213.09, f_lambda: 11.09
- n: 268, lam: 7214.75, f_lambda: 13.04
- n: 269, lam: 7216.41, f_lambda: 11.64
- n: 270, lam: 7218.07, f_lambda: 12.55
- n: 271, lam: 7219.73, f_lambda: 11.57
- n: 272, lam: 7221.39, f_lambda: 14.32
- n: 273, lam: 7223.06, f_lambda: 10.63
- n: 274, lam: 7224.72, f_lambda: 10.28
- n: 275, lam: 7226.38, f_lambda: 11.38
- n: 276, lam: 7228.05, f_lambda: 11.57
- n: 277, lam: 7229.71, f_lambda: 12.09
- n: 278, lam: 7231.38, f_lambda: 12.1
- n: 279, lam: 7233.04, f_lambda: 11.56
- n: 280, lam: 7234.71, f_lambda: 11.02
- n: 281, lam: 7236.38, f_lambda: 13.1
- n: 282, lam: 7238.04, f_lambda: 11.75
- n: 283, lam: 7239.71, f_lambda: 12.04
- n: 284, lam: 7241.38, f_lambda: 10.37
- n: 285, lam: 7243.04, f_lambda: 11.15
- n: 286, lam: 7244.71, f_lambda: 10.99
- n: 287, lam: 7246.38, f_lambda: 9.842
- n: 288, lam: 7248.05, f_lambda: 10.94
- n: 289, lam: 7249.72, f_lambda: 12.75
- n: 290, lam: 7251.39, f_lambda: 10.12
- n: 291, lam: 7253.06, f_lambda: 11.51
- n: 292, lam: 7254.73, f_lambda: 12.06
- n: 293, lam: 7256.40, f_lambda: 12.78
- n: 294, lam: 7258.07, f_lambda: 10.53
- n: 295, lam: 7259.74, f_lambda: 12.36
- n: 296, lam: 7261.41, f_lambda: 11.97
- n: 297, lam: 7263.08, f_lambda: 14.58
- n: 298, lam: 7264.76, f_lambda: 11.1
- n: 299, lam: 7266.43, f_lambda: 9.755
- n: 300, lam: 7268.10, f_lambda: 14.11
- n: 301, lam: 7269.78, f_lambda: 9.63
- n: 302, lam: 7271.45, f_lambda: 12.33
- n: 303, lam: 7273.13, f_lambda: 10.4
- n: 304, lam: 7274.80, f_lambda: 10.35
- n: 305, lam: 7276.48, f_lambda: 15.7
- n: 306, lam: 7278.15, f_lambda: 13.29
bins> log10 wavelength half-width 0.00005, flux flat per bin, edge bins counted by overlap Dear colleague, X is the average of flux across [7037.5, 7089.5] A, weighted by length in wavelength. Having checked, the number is 12.3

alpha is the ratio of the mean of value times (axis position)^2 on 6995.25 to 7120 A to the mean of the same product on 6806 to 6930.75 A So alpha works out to 1.1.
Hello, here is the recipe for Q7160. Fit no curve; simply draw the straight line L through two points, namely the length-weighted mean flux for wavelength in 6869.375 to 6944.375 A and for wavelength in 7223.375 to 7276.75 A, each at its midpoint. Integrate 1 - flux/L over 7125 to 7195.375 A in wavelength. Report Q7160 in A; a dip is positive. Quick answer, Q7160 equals 3.7 A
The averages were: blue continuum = 11.8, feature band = 11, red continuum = 11.6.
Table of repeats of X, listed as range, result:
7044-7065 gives 12.6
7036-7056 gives 12.5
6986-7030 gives 12.6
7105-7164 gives 11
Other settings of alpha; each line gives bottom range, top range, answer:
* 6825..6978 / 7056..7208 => 1.04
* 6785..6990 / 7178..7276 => 1.09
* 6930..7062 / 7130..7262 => 0.97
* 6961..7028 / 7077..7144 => 0.94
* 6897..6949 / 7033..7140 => 1.06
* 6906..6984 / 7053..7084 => 1.07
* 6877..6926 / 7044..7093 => 1.09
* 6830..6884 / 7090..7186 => 1.05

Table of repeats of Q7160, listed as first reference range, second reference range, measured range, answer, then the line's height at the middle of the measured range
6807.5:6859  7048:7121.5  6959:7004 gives -3.0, 11.8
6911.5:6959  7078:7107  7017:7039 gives -1.3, 11.7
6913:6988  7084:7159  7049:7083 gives -2.2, 11.4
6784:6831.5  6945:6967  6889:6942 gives 1.6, 12.1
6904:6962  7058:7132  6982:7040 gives -3.9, 11.8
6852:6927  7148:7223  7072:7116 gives -0.7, 11.7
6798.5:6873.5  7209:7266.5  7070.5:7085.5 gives -0.5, 11.6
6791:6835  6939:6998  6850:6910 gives 1.7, 12.1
